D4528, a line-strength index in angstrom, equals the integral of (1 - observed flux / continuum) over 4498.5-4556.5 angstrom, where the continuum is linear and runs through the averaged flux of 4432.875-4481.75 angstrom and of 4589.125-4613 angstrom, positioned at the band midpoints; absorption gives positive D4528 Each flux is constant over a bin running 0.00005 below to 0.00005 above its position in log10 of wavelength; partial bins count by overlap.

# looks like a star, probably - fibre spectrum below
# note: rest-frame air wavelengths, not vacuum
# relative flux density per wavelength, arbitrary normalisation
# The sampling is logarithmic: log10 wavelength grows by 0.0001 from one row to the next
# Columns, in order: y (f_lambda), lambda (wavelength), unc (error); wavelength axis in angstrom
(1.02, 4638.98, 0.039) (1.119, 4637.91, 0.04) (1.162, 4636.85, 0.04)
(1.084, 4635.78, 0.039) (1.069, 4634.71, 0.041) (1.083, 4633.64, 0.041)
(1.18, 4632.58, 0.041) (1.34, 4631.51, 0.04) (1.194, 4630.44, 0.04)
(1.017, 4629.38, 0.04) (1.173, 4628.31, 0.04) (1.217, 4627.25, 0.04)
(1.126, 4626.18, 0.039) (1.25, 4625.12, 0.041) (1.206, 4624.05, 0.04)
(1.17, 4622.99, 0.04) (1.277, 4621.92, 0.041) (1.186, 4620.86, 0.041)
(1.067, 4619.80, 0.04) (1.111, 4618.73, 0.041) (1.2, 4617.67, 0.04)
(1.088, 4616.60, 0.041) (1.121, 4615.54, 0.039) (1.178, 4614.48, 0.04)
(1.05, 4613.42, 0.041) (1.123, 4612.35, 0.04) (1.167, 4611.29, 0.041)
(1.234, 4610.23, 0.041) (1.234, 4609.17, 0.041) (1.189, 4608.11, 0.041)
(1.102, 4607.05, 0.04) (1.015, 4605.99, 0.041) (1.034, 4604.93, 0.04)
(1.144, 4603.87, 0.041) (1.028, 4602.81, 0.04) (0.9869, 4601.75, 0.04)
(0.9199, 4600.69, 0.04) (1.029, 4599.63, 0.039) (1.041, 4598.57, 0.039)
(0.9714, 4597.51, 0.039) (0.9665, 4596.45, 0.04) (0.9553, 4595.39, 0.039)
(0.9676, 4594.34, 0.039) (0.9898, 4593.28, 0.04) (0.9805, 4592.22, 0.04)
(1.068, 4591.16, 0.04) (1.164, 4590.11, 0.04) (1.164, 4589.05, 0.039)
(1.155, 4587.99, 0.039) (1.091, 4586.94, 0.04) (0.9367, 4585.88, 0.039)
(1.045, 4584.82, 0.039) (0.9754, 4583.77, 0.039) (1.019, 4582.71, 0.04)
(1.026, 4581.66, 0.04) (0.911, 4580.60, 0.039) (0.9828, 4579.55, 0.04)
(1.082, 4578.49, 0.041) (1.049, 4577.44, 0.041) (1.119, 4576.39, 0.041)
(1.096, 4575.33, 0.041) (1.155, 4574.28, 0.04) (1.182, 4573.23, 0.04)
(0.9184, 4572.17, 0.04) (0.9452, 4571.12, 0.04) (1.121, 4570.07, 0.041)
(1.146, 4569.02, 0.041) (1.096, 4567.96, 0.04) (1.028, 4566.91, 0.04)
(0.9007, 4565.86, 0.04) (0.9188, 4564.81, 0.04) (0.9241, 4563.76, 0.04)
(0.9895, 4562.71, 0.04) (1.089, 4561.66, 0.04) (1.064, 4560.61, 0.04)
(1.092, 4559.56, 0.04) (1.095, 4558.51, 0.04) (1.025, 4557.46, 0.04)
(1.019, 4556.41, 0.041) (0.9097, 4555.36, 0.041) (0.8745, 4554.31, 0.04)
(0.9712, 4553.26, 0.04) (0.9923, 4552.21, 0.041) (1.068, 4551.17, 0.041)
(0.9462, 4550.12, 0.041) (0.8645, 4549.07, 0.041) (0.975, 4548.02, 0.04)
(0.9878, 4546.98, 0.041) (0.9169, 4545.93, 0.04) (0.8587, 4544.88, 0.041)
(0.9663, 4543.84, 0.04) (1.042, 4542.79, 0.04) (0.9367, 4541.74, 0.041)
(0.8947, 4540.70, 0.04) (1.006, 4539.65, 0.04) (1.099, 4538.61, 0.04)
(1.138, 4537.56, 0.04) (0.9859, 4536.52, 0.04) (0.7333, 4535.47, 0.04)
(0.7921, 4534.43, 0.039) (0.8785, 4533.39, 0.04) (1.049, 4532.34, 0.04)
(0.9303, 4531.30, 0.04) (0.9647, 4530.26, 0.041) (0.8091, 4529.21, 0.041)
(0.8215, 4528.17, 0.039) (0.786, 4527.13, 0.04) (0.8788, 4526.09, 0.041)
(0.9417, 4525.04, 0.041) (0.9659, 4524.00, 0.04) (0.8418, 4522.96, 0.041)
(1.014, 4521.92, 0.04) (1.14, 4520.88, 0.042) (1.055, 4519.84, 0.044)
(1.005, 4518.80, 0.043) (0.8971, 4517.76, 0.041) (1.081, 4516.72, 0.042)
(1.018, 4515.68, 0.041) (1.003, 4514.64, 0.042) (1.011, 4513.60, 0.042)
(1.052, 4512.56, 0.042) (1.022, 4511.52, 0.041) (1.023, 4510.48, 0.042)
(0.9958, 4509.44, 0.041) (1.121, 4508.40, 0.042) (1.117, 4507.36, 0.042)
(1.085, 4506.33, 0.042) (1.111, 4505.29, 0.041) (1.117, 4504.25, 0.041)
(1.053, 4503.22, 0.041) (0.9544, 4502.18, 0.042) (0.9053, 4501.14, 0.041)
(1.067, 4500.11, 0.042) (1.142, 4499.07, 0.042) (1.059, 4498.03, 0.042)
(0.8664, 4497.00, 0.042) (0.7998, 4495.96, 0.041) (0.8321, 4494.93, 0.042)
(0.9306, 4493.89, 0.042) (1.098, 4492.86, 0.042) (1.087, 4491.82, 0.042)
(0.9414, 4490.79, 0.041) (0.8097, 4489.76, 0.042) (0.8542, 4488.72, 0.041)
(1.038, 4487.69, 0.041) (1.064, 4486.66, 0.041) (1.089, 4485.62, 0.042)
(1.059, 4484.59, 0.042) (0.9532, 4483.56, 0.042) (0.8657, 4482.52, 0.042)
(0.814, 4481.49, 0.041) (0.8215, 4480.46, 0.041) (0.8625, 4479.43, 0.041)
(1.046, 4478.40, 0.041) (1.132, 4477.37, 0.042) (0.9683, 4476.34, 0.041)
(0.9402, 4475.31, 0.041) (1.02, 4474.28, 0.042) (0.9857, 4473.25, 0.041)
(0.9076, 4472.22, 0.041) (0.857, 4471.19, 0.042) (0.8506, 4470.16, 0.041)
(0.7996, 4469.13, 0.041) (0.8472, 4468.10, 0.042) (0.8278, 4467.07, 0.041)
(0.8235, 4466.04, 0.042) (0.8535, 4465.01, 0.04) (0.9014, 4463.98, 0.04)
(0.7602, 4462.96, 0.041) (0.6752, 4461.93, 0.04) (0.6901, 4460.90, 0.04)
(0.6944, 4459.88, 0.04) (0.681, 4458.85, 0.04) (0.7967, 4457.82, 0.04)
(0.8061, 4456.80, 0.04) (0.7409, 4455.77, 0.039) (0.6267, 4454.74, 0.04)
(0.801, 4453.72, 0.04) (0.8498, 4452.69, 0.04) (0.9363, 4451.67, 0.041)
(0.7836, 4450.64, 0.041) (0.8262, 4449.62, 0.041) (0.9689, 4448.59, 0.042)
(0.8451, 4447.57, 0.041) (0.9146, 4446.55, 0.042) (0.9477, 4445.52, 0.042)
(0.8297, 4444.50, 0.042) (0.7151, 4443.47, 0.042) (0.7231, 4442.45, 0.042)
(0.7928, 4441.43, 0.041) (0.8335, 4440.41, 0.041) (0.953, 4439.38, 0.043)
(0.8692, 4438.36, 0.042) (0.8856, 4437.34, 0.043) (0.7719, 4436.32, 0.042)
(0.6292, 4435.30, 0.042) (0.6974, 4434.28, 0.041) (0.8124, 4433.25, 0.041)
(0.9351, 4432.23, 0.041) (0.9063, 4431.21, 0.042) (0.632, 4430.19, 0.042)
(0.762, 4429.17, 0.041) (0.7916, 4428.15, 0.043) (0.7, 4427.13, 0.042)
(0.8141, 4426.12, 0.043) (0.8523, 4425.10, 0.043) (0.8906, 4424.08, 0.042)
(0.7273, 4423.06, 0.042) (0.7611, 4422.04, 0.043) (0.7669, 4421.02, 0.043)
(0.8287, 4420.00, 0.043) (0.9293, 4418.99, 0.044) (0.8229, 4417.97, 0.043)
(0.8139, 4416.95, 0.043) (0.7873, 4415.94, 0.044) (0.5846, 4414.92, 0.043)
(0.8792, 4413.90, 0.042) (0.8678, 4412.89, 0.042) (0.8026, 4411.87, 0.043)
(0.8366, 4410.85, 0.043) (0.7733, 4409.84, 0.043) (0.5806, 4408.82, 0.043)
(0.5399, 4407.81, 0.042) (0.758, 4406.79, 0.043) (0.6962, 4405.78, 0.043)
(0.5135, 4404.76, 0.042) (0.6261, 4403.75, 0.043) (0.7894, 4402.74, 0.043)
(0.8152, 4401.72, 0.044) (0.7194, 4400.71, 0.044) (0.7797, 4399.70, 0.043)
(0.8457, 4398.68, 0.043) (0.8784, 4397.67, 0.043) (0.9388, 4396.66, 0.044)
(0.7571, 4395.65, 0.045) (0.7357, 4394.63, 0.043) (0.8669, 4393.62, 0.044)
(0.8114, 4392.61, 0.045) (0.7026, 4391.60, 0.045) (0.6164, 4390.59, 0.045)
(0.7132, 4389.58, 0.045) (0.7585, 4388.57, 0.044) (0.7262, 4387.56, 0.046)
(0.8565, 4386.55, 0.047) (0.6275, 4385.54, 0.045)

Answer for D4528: -2.12 angstrom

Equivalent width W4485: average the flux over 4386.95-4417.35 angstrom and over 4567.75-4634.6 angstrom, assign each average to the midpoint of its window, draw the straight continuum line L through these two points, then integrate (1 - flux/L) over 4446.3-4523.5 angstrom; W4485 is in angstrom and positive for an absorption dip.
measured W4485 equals -3.2 angstrom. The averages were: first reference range 0.751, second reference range 1.09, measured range 0.932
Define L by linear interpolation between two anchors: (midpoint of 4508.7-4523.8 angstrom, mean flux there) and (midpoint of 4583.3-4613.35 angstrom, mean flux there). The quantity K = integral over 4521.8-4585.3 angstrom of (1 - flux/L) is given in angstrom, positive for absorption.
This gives 3.3 angstrom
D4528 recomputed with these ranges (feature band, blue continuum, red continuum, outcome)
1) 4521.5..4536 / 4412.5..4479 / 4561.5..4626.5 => 1.17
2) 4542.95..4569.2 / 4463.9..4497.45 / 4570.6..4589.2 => 0.75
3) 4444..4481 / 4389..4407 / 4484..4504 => 2.36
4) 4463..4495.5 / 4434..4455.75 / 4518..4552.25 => -2.28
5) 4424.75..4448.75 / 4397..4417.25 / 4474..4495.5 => 0.43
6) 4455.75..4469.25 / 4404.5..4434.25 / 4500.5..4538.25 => 1.30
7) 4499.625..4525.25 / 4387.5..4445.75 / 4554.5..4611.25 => -2.61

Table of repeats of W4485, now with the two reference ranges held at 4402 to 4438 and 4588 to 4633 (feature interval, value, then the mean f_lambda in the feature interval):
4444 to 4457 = -0.27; 0.837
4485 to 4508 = -2.48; 1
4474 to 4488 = -1.58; 0.975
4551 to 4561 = 0.04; 1.01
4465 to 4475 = -0.27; 0.879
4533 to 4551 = 0.75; 0.945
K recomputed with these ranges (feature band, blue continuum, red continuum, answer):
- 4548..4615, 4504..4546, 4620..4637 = 2.64 angstrom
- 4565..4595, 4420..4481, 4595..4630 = 0.22 angstrom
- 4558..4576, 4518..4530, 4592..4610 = -0.99 angstrom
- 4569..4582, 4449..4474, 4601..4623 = -0.06 angstrom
